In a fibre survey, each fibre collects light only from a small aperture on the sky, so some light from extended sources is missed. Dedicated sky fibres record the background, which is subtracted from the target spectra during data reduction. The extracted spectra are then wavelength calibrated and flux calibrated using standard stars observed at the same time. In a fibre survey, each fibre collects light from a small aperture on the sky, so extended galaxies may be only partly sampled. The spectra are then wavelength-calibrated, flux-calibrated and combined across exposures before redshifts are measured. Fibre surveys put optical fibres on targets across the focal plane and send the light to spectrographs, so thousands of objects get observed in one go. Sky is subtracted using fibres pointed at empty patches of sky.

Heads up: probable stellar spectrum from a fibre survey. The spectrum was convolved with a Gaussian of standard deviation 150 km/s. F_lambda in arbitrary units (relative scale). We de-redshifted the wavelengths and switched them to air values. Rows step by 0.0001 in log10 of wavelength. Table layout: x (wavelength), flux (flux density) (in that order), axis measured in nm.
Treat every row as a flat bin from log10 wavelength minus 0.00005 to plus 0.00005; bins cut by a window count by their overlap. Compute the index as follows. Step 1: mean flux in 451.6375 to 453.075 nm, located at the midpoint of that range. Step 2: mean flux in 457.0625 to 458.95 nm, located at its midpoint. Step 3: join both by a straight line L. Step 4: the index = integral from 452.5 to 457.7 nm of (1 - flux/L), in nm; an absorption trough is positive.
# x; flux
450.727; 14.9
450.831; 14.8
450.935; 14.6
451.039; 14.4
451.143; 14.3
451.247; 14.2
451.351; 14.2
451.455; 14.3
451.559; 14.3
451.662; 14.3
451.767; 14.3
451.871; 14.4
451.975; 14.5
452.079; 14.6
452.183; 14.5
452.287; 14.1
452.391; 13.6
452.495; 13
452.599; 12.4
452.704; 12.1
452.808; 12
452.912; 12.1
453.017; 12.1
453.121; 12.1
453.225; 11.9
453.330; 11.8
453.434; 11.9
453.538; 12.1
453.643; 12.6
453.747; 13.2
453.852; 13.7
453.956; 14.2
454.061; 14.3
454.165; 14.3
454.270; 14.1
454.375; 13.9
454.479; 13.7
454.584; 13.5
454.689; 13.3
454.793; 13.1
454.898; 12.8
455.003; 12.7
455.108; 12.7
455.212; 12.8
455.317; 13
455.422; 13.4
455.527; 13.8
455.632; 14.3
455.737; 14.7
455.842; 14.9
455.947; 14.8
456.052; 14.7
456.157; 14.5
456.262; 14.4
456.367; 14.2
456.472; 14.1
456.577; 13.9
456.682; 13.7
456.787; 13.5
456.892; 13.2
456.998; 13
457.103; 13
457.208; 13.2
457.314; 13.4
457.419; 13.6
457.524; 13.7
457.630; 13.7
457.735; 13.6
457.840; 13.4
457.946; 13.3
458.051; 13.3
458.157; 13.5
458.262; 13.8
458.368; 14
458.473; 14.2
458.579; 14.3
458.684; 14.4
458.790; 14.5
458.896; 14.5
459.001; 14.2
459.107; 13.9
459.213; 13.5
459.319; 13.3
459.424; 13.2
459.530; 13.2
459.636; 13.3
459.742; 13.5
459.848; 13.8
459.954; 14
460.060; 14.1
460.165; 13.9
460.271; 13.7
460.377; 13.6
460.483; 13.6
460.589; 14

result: 0.09 nm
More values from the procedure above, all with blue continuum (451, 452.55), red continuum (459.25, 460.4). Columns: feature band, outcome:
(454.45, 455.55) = 0.07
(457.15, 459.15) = -0.01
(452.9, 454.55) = 0.12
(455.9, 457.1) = -0.01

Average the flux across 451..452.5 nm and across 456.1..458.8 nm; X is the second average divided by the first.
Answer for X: 1.0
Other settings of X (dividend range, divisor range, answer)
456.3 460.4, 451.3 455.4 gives 1.03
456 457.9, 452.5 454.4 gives 1.07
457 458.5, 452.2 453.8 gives 1.08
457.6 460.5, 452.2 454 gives 1.09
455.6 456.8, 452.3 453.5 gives 1.16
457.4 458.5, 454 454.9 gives 0.99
